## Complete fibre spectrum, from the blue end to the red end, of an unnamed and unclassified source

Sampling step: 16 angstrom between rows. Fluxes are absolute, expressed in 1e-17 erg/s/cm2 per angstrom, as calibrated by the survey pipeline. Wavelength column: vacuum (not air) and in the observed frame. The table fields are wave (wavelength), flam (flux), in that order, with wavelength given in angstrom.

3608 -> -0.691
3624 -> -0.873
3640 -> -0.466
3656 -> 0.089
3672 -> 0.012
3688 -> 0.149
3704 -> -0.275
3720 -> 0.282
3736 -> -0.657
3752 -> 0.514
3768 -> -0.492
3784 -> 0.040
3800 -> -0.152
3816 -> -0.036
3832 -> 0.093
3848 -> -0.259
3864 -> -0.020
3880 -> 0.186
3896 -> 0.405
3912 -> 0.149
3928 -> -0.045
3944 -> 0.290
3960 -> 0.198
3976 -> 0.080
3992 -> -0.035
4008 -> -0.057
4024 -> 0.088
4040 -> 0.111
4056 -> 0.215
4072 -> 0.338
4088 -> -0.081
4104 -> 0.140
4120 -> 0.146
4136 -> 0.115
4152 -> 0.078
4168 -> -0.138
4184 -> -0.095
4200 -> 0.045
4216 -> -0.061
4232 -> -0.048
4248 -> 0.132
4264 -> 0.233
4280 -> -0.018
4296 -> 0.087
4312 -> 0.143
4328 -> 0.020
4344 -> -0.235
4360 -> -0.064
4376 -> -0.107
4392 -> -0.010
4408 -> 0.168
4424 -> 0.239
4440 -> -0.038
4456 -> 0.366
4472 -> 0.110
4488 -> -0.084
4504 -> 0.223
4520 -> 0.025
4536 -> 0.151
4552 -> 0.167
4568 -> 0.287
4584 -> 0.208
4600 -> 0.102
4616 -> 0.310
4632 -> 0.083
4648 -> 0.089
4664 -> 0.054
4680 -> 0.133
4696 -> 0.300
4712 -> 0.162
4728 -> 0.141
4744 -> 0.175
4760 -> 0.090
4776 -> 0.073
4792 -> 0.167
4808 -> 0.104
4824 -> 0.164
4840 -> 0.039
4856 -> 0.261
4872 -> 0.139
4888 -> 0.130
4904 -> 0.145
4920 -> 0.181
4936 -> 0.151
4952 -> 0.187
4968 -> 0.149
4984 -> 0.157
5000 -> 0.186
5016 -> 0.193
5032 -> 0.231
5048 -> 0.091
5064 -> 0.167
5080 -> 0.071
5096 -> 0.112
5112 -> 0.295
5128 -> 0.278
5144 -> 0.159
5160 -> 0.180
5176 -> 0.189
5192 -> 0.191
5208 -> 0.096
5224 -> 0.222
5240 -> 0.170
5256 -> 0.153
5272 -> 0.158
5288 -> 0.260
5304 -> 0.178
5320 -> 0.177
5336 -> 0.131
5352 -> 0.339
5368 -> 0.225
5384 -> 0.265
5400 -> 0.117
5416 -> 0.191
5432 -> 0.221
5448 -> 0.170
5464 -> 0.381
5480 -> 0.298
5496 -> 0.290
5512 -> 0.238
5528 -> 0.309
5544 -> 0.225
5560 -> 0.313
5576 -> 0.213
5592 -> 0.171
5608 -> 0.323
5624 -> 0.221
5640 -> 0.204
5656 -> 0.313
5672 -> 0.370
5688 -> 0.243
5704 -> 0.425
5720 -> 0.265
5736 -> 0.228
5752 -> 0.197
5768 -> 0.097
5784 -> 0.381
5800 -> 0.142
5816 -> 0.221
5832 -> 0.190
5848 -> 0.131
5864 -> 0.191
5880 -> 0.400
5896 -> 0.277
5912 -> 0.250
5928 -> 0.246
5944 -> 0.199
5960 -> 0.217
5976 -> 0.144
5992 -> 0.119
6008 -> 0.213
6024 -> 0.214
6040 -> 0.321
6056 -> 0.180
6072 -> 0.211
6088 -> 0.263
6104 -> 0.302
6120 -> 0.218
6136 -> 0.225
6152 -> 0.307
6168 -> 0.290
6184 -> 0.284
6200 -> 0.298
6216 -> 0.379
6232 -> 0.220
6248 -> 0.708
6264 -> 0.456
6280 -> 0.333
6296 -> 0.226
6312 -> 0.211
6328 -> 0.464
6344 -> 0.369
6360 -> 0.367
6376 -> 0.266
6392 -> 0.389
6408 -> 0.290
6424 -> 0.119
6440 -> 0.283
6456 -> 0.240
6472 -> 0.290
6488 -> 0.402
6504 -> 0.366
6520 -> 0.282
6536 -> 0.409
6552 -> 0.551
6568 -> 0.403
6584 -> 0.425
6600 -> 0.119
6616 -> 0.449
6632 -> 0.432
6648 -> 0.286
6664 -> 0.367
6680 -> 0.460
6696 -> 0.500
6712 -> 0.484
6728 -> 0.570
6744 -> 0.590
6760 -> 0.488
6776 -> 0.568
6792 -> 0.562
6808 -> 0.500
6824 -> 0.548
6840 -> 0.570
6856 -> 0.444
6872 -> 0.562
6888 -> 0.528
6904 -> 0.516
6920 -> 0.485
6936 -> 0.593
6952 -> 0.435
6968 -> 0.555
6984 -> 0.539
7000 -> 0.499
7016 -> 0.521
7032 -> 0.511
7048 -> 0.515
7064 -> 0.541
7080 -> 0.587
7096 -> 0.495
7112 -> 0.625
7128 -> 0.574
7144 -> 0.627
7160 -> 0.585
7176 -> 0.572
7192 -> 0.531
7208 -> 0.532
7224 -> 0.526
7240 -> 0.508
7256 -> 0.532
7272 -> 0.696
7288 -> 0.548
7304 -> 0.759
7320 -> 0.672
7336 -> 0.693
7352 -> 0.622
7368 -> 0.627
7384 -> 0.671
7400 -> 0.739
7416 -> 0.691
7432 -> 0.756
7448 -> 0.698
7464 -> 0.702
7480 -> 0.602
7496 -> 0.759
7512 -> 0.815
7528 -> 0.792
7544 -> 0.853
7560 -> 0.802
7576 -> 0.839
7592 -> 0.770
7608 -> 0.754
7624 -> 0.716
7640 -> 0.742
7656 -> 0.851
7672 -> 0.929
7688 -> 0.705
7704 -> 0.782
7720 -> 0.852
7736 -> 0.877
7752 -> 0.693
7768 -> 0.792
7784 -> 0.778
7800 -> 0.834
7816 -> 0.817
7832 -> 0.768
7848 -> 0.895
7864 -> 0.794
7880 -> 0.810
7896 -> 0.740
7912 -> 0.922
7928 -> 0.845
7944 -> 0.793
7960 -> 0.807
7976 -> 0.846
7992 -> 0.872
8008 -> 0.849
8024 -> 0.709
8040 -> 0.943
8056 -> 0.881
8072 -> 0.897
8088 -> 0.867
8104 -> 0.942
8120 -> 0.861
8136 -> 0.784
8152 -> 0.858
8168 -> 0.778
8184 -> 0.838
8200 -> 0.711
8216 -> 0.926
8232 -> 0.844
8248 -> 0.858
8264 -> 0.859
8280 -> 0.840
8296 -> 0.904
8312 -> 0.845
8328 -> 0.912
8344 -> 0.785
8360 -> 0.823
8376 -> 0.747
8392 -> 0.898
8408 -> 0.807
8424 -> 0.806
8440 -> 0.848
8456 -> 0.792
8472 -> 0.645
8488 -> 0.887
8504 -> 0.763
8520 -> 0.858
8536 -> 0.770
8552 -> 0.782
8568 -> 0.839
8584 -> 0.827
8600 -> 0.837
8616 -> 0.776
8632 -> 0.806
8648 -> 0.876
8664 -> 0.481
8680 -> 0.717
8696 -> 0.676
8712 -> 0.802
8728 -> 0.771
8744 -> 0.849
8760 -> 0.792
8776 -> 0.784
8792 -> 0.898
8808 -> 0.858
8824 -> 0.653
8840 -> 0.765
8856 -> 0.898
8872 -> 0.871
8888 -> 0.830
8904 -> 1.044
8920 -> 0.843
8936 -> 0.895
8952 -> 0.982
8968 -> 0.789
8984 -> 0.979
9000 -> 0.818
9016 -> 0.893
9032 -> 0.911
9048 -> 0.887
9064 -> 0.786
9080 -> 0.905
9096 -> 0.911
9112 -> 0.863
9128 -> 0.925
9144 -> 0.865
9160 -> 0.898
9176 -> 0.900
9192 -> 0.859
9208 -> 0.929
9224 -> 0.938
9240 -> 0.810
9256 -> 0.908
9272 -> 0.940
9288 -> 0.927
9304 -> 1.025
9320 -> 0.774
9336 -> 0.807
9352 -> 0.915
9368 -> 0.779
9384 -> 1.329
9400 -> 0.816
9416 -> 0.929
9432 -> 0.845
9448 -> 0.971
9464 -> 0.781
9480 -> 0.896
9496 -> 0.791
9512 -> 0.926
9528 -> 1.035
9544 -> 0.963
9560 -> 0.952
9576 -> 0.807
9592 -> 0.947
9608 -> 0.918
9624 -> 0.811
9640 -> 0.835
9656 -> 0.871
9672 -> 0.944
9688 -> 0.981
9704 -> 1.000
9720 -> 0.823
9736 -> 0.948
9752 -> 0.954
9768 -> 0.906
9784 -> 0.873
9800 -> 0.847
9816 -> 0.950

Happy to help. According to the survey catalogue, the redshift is 0.676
